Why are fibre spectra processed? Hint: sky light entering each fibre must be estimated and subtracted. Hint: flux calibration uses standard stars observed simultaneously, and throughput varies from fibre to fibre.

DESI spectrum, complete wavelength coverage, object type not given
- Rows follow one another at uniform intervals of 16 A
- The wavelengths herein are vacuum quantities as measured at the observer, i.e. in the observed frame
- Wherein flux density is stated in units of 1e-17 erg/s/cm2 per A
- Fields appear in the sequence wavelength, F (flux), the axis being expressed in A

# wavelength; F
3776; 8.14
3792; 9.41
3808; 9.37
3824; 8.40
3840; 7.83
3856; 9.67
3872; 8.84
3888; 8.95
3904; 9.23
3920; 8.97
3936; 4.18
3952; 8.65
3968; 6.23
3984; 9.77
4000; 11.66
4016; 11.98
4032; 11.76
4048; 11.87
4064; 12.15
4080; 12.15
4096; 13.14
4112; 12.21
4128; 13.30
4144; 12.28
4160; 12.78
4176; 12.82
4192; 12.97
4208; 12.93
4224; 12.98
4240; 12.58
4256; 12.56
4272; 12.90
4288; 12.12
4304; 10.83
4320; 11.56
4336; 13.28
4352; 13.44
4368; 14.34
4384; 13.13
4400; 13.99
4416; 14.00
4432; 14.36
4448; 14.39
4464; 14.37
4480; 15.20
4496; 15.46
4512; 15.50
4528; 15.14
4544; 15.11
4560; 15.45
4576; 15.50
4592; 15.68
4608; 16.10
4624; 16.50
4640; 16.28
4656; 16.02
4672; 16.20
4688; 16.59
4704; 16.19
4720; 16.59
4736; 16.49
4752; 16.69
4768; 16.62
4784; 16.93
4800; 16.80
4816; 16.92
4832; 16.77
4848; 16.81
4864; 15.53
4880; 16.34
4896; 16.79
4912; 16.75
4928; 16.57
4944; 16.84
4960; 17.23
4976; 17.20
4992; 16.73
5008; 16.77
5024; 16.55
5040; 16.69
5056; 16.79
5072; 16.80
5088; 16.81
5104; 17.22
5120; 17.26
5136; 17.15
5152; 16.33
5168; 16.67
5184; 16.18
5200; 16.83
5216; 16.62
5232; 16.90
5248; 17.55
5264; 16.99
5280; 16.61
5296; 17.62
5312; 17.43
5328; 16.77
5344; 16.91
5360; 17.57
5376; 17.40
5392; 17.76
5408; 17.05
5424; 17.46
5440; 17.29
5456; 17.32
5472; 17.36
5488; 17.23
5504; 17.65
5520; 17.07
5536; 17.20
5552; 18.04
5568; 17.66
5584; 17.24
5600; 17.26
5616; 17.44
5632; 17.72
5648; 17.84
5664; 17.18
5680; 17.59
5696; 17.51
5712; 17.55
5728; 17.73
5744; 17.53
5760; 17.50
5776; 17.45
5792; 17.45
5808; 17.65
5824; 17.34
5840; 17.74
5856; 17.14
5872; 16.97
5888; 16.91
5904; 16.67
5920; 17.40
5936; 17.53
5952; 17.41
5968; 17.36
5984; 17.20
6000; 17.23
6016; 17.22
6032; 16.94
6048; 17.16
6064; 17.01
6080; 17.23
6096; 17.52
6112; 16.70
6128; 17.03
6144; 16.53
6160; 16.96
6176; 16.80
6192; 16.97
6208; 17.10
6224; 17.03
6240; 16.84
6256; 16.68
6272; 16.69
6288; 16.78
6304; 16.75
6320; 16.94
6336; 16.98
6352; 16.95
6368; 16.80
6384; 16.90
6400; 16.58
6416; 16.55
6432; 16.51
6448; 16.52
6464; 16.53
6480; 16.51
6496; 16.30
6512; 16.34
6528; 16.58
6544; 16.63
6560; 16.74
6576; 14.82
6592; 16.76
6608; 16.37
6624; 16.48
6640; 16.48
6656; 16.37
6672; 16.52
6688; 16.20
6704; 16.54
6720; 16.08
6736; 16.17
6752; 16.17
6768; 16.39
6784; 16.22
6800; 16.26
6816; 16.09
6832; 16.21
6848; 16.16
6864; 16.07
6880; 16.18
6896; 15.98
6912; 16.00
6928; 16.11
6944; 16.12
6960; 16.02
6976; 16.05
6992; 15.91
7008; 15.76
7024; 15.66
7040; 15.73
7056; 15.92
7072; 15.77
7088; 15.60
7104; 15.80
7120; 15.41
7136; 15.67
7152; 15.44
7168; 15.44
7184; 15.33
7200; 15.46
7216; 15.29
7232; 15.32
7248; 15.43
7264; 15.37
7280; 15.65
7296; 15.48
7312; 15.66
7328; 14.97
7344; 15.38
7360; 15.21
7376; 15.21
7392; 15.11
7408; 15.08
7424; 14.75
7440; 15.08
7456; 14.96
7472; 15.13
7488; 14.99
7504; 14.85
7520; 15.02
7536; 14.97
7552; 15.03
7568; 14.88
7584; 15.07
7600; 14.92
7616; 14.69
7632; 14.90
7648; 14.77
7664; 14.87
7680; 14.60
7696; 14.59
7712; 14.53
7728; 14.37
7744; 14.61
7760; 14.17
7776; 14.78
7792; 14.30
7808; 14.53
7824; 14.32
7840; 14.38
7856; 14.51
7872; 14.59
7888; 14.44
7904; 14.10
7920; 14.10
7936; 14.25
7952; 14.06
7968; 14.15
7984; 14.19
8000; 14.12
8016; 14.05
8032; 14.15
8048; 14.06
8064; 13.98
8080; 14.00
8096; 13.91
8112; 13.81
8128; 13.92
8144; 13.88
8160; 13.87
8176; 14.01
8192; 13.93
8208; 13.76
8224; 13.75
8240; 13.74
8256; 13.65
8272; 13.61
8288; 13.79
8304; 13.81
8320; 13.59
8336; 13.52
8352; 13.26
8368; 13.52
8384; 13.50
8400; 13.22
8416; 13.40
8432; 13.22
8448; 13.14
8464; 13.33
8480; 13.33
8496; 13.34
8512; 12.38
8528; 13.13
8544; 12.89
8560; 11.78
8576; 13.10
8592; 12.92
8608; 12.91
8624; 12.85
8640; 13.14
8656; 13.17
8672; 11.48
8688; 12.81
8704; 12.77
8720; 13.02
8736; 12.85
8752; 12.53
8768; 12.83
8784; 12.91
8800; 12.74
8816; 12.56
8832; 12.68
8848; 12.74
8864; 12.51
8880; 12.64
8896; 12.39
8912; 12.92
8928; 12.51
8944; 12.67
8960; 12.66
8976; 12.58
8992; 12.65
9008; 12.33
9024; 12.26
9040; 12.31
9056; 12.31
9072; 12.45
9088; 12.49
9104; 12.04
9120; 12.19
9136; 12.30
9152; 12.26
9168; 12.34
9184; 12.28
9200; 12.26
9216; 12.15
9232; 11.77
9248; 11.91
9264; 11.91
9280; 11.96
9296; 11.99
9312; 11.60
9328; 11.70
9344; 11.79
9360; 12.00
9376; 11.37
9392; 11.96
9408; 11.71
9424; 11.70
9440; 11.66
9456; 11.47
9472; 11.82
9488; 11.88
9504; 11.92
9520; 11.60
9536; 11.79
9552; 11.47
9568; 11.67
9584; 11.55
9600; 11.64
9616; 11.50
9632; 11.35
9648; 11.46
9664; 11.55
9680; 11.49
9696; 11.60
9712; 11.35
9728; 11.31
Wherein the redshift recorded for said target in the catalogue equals 0.00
